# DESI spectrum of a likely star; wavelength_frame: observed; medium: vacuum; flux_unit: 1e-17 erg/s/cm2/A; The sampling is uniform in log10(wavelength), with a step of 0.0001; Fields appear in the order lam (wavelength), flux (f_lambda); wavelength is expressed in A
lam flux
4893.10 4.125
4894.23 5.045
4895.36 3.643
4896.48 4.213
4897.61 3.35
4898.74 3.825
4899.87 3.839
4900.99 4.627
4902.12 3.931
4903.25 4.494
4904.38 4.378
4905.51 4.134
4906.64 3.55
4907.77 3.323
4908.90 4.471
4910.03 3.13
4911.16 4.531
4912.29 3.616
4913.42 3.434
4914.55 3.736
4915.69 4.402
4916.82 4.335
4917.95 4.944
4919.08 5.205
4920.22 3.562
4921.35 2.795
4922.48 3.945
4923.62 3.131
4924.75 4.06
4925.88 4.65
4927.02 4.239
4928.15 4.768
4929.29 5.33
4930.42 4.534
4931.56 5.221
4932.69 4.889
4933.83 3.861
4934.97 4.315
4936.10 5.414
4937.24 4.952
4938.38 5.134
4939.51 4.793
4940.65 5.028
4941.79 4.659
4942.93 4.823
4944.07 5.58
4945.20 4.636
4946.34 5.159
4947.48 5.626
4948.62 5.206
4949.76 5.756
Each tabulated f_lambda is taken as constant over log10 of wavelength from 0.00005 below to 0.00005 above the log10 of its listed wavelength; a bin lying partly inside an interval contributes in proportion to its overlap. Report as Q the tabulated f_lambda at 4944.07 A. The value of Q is 5.58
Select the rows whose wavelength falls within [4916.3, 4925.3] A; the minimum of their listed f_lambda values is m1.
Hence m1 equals 2.795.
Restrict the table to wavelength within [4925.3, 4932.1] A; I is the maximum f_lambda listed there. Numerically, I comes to 5.33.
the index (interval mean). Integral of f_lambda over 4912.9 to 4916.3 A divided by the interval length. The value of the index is 3.86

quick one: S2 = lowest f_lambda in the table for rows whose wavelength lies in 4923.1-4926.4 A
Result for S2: 3.131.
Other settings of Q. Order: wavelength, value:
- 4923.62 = 3.131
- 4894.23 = 5.045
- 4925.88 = 4.65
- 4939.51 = 4.793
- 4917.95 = 4.944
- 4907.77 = 3.323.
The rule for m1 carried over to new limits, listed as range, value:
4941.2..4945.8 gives 4.636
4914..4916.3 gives 3.736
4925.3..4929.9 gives 4.239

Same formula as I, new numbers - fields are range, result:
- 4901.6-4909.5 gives 4.494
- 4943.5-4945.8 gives 5.58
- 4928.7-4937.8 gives 5.414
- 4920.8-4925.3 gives 4.06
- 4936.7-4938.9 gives 5.134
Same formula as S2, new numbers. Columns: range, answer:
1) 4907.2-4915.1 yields 3.13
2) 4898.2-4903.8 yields 3.825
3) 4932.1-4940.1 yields 3.861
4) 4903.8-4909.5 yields 3.323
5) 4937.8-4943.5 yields 4.659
